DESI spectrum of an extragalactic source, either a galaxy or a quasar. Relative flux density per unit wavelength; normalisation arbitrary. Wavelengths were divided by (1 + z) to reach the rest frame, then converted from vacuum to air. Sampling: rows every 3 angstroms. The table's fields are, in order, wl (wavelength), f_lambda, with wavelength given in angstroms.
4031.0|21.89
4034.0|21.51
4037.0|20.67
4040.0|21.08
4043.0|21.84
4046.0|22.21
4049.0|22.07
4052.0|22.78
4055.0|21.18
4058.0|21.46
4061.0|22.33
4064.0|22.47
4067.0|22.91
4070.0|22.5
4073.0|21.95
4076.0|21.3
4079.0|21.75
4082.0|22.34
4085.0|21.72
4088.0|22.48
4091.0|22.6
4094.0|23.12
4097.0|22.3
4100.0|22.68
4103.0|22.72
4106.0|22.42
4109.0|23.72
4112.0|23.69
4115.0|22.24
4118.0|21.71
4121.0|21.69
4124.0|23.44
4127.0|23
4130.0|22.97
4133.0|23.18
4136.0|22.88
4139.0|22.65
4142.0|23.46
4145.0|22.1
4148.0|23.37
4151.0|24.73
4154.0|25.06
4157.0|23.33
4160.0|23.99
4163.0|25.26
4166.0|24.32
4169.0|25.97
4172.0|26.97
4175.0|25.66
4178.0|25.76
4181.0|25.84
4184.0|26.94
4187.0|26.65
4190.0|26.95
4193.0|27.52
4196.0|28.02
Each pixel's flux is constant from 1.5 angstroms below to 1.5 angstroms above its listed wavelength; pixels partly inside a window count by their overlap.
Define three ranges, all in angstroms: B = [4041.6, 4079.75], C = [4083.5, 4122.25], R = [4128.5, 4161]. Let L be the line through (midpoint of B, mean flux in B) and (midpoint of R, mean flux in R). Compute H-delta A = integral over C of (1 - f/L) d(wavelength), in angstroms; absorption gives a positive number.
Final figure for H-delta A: 0.3 angstroms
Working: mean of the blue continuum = 22.1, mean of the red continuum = 23.4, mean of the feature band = 22.6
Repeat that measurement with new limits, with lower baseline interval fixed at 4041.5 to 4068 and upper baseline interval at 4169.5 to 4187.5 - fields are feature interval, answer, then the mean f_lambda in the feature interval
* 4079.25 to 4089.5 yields 0.44 angstroms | 22.1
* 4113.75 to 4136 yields 1.68 angstroms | 22.6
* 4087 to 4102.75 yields 0.55 angstroms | 22.6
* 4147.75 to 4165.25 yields 0.80 angstroms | 24.4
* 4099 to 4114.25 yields 0.54 angstroms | 23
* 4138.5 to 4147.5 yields 0.81 angstroms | 22.8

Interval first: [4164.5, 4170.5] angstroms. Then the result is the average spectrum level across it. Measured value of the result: 25.1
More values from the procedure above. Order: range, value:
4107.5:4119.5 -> 22.8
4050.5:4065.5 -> 22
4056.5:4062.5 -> 21.9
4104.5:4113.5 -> 23.3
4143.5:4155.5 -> 23.8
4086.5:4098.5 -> 22.6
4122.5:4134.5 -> 23.1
